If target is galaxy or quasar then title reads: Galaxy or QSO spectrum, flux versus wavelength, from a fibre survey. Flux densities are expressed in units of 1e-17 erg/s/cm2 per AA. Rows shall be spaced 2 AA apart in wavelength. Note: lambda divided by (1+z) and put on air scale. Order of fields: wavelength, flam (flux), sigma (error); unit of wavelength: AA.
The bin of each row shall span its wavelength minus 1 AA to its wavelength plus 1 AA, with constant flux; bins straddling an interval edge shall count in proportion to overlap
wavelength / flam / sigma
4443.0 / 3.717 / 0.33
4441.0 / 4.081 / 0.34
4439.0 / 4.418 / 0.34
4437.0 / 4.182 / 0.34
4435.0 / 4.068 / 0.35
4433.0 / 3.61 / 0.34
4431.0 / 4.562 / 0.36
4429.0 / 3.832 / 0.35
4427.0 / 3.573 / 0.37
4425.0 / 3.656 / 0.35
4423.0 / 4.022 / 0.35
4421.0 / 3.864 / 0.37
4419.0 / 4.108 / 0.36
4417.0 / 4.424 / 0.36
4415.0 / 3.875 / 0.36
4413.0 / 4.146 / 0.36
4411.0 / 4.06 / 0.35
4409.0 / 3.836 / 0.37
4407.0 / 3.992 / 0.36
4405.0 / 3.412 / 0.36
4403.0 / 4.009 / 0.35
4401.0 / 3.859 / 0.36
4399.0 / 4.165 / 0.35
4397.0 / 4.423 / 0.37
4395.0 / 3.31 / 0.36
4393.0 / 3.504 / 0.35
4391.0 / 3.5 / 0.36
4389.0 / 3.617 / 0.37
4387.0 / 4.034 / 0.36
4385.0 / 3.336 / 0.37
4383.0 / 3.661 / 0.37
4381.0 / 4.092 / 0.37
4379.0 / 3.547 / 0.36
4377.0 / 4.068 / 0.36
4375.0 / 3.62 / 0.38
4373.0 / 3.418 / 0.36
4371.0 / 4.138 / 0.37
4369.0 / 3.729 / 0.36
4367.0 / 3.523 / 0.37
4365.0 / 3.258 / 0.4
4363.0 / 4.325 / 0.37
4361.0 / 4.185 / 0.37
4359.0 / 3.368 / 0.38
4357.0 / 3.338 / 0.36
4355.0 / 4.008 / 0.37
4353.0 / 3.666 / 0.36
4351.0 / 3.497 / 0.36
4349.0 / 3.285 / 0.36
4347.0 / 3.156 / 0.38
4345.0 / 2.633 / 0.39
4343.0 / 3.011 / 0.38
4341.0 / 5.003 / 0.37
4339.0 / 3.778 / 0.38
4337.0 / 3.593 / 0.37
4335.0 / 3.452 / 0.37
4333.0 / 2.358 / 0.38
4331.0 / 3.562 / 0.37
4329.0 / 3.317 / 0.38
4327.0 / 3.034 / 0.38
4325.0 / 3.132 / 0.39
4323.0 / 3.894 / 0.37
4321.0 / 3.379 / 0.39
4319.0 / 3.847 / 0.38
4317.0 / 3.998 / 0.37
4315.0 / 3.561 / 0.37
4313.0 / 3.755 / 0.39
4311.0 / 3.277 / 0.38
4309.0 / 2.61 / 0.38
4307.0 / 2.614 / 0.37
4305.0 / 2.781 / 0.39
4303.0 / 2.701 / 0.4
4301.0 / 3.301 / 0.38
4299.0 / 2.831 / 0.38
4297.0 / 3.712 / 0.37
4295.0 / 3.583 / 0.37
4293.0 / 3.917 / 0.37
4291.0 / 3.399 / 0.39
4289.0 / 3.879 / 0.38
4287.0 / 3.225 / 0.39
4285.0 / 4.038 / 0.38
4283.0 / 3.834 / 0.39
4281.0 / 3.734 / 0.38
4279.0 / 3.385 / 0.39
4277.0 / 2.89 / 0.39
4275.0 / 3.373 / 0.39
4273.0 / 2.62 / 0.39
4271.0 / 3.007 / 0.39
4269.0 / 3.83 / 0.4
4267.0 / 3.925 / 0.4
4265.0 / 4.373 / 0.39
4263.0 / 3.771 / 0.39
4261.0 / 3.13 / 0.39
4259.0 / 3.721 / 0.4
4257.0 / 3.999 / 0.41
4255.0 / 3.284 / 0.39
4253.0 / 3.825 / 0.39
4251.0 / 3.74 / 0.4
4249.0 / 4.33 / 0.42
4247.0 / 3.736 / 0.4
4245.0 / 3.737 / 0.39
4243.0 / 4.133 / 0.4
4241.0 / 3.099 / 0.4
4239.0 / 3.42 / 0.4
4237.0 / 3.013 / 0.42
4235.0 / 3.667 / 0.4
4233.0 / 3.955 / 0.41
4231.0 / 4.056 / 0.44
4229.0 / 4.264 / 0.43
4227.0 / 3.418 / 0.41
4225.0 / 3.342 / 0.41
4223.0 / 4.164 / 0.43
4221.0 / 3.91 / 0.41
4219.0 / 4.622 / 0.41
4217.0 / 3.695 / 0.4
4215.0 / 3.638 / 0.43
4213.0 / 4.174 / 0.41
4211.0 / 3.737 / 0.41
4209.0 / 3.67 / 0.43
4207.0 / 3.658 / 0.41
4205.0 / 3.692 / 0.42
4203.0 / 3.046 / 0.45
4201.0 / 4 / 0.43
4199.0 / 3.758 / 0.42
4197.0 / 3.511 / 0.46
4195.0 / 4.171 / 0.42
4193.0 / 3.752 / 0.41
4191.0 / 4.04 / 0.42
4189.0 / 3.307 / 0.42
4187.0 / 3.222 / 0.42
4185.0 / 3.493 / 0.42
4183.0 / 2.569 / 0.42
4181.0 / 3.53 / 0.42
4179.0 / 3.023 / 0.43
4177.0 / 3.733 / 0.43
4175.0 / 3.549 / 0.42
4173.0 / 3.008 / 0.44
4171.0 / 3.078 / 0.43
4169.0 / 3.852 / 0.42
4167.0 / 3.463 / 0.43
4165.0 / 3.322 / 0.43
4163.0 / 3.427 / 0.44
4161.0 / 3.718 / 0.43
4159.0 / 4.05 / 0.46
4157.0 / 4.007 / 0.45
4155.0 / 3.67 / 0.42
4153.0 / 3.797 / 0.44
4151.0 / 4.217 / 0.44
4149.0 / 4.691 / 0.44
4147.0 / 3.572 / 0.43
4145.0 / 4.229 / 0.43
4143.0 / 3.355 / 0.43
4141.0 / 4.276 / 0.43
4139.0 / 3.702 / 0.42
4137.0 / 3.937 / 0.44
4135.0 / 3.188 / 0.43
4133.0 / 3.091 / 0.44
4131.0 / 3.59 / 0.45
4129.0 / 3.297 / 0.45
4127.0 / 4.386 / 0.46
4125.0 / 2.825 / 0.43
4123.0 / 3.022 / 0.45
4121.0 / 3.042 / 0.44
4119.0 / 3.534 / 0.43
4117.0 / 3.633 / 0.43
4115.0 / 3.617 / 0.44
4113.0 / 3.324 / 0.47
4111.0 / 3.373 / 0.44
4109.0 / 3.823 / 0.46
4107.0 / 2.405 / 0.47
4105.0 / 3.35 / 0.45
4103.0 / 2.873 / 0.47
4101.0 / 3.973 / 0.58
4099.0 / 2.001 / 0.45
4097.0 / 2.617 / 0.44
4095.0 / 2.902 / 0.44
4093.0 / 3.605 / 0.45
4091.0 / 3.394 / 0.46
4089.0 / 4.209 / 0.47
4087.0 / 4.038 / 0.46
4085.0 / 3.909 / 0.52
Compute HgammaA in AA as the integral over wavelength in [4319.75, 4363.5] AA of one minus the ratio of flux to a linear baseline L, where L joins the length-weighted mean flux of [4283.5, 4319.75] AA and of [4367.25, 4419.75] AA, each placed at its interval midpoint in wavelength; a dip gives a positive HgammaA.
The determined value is 1.2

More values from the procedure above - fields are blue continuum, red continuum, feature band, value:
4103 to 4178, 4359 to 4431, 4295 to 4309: 2.7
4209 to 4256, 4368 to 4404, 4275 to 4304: 2.5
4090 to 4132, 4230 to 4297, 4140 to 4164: -4.0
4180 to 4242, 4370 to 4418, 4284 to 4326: 3.9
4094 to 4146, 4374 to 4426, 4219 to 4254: -2.1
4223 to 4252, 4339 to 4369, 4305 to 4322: 1.4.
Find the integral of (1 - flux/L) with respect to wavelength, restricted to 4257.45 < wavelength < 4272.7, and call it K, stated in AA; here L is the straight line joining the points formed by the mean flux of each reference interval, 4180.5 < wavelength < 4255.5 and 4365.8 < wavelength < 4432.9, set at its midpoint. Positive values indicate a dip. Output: 0.4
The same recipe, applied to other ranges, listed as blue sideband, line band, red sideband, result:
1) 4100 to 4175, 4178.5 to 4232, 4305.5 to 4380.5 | -2.21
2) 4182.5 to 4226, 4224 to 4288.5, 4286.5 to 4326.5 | -1.66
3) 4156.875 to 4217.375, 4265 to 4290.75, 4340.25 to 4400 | 0.79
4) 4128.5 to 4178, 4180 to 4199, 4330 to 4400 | 0.75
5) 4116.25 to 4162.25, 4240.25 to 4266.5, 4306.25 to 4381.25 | -1.26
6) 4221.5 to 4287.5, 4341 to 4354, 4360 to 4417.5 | 1.46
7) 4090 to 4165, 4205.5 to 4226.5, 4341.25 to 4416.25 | -1.61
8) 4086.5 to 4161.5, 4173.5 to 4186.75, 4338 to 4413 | 1.01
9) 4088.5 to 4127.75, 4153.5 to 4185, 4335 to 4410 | -0.93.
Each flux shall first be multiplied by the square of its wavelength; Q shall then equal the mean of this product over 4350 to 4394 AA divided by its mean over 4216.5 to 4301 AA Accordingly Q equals 1.07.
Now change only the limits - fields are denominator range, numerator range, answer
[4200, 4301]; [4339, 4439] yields 1.11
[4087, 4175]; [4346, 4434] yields 1.22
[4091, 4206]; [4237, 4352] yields 1.06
